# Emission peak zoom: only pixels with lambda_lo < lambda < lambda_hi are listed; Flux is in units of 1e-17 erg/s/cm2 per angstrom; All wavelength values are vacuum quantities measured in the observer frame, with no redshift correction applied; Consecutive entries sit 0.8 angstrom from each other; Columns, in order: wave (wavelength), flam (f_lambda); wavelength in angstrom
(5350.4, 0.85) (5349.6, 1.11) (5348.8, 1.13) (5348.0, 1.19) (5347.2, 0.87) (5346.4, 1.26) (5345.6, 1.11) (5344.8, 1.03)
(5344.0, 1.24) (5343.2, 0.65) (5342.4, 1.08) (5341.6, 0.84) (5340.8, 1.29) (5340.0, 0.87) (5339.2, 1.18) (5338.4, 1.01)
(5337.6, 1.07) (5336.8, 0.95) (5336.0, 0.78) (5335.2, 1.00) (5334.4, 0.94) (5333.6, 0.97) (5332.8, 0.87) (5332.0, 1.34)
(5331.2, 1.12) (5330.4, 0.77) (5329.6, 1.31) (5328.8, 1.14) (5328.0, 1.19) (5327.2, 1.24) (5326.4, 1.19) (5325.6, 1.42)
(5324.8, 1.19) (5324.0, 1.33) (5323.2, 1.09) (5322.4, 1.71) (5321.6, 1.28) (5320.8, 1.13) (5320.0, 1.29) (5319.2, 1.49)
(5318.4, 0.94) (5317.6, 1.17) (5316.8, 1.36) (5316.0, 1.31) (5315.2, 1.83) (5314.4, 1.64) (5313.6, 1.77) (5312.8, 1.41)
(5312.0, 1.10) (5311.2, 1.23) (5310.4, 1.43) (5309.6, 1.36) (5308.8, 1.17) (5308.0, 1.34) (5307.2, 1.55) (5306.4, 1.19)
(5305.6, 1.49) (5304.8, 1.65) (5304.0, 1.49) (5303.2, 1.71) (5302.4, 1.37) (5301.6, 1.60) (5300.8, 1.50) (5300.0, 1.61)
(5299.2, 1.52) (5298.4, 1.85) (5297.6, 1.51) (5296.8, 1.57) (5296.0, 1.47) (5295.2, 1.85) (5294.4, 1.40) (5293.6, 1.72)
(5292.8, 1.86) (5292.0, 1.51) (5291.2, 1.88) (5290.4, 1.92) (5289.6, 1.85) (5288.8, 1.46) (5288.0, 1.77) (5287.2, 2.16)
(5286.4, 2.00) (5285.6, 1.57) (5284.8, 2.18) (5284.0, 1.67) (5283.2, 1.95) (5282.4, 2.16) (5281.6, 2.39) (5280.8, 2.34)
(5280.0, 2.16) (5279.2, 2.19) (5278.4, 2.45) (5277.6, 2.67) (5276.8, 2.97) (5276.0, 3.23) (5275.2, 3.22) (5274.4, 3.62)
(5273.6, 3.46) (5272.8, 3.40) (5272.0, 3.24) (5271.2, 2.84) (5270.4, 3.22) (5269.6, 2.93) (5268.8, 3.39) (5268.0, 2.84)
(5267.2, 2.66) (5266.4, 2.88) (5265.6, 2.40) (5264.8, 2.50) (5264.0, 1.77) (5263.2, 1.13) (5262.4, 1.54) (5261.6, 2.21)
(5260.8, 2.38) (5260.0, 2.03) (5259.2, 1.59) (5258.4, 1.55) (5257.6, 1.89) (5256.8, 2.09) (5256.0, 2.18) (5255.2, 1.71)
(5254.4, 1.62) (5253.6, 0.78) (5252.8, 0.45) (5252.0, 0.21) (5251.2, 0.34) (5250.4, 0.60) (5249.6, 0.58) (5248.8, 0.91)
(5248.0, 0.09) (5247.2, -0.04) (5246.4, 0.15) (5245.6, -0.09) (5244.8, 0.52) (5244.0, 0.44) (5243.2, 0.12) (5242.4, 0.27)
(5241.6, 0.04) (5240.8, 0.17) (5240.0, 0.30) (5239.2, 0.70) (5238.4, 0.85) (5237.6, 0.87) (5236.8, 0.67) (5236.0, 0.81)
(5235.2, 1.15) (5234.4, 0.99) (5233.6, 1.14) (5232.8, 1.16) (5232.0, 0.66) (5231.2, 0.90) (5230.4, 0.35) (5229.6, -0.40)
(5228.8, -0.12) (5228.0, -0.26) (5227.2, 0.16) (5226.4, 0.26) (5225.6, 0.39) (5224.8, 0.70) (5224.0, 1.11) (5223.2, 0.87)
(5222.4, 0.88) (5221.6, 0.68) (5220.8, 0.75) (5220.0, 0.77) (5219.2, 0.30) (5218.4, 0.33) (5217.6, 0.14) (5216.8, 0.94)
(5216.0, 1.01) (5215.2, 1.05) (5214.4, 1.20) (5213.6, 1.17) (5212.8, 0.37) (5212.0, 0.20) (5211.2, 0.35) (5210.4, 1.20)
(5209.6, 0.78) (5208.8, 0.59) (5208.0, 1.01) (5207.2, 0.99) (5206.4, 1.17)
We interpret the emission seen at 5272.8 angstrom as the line Lyman alpha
